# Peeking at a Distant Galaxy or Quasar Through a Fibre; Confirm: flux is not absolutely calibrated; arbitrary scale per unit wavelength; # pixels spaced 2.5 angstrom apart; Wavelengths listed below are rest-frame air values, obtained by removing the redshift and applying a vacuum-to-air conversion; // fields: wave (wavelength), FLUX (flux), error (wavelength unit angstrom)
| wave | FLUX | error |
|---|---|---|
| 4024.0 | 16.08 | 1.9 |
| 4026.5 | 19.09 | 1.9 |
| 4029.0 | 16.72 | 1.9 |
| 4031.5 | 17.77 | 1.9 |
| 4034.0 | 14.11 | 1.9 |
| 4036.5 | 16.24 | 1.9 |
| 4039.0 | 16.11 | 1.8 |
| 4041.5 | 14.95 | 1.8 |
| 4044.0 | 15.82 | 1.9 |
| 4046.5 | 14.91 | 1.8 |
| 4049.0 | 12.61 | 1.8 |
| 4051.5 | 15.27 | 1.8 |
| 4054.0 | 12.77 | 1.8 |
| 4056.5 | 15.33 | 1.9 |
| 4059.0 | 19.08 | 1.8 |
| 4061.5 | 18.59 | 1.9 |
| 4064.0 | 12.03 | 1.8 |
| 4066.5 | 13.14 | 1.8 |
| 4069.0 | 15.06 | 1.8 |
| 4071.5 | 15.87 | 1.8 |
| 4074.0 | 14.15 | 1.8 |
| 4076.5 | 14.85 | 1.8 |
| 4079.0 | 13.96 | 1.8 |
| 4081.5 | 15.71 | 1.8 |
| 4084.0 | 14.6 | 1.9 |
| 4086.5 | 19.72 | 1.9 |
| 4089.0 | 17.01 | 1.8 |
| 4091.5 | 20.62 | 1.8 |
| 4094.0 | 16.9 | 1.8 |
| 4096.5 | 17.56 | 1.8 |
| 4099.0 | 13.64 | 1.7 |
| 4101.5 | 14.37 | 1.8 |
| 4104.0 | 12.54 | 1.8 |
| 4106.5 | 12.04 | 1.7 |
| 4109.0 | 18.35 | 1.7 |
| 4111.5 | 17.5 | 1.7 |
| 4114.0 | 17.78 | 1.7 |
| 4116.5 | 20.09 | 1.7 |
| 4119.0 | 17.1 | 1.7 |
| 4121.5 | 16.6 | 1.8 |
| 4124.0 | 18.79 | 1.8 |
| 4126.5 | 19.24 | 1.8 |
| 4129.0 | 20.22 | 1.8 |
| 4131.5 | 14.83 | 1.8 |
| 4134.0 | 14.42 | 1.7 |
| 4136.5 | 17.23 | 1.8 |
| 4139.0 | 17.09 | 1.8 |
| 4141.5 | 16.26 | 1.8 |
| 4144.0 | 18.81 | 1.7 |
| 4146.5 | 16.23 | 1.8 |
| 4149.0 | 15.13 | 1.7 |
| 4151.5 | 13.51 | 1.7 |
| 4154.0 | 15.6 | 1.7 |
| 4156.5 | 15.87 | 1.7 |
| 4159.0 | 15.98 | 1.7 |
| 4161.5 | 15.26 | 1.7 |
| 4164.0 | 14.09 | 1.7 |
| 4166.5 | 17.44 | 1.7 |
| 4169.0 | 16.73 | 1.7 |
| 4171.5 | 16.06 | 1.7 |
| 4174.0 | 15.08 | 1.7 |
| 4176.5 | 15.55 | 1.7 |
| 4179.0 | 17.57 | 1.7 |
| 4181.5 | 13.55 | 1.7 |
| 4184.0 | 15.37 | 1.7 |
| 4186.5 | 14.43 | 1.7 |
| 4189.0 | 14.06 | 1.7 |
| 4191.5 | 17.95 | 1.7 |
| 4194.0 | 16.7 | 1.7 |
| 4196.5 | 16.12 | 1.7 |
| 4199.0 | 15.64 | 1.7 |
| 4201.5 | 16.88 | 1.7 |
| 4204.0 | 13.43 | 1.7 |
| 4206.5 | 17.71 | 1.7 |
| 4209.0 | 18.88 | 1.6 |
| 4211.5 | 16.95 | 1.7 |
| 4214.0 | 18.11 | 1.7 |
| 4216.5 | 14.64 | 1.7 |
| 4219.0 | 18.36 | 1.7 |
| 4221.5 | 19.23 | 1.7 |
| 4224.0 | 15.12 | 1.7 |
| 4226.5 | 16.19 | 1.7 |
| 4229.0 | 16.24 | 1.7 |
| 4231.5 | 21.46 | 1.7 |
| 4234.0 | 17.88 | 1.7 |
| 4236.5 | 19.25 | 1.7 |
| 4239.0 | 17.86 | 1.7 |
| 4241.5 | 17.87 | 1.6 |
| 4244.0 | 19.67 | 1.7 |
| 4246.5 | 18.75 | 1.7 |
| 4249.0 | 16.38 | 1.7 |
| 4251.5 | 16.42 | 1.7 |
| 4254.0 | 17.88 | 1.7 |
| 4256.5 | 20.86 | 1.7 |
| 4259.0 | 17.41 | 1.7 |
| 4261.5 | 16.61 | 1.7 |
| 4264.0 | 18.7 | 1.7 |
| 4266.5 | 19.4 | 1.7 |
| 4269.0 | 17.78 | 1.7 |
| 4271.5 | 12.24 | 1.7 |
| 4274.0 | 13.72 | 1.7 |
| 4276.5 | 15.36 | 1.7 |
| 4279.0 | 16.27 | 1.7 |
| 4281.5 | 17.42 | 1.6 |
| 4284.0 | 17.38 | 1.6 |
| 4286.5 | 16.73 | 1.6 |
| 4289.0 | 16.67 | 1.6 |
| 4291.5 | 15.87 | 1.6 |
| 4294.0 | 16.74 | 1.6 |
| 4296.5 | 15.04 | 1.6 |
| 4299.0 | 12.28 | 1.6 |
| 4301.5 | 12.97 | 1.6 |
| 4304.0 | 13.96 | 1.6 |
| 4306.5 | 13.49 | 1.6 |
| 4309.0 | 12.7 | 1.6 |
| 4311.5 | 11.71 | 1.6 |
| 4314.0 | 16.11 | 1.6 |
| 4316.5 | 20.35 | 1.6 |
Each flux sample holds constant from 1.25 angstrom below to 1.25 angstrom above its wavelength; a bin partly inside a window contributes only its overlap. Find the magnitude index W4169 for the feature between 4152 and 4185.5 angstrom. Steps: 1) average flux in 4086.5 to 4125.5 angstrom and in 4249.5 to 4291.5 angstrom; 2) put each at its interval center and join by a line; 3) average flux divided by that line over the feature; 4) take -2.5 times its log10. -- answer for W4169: 0.08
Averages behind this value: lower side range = 16.8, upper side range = 16.9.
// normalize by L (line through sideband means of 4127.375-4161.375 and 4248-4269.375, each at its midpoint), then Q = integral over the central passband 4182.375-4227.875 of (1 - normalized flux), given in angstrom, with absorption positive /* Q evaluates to 2.0 angstrom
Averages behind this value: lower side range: 16.2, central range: 16.4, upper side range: 18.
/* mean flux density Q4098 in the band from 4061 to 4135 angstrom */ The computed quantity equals 16.2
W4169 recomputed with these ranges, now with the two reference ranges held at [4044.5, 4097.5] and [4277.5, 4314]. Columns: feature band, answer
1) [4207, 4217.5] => -0.13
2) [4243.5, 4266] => -0.19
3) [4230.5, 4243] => -0.23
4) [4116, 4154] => -0.10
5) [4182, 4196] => -0.02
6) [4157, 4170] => -0.03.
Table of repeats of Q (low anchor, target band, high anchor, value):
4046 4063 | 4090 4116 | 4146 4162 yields -1.4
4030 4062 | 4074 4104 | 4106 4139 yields 1.0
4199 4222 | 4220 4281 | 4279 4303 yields -4.1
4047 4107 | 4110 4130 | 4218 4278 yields -3.1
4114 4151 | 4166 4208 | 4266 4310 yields 1.7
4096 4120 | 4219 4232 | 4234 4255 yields 0.2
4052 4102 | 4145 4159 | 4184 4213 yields 0.6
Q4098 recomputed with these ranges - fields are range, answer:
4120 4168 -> 16.5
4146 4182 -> 15.6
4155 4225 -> 16.2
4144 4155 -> 15.5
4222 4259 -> 18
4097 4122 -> 16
